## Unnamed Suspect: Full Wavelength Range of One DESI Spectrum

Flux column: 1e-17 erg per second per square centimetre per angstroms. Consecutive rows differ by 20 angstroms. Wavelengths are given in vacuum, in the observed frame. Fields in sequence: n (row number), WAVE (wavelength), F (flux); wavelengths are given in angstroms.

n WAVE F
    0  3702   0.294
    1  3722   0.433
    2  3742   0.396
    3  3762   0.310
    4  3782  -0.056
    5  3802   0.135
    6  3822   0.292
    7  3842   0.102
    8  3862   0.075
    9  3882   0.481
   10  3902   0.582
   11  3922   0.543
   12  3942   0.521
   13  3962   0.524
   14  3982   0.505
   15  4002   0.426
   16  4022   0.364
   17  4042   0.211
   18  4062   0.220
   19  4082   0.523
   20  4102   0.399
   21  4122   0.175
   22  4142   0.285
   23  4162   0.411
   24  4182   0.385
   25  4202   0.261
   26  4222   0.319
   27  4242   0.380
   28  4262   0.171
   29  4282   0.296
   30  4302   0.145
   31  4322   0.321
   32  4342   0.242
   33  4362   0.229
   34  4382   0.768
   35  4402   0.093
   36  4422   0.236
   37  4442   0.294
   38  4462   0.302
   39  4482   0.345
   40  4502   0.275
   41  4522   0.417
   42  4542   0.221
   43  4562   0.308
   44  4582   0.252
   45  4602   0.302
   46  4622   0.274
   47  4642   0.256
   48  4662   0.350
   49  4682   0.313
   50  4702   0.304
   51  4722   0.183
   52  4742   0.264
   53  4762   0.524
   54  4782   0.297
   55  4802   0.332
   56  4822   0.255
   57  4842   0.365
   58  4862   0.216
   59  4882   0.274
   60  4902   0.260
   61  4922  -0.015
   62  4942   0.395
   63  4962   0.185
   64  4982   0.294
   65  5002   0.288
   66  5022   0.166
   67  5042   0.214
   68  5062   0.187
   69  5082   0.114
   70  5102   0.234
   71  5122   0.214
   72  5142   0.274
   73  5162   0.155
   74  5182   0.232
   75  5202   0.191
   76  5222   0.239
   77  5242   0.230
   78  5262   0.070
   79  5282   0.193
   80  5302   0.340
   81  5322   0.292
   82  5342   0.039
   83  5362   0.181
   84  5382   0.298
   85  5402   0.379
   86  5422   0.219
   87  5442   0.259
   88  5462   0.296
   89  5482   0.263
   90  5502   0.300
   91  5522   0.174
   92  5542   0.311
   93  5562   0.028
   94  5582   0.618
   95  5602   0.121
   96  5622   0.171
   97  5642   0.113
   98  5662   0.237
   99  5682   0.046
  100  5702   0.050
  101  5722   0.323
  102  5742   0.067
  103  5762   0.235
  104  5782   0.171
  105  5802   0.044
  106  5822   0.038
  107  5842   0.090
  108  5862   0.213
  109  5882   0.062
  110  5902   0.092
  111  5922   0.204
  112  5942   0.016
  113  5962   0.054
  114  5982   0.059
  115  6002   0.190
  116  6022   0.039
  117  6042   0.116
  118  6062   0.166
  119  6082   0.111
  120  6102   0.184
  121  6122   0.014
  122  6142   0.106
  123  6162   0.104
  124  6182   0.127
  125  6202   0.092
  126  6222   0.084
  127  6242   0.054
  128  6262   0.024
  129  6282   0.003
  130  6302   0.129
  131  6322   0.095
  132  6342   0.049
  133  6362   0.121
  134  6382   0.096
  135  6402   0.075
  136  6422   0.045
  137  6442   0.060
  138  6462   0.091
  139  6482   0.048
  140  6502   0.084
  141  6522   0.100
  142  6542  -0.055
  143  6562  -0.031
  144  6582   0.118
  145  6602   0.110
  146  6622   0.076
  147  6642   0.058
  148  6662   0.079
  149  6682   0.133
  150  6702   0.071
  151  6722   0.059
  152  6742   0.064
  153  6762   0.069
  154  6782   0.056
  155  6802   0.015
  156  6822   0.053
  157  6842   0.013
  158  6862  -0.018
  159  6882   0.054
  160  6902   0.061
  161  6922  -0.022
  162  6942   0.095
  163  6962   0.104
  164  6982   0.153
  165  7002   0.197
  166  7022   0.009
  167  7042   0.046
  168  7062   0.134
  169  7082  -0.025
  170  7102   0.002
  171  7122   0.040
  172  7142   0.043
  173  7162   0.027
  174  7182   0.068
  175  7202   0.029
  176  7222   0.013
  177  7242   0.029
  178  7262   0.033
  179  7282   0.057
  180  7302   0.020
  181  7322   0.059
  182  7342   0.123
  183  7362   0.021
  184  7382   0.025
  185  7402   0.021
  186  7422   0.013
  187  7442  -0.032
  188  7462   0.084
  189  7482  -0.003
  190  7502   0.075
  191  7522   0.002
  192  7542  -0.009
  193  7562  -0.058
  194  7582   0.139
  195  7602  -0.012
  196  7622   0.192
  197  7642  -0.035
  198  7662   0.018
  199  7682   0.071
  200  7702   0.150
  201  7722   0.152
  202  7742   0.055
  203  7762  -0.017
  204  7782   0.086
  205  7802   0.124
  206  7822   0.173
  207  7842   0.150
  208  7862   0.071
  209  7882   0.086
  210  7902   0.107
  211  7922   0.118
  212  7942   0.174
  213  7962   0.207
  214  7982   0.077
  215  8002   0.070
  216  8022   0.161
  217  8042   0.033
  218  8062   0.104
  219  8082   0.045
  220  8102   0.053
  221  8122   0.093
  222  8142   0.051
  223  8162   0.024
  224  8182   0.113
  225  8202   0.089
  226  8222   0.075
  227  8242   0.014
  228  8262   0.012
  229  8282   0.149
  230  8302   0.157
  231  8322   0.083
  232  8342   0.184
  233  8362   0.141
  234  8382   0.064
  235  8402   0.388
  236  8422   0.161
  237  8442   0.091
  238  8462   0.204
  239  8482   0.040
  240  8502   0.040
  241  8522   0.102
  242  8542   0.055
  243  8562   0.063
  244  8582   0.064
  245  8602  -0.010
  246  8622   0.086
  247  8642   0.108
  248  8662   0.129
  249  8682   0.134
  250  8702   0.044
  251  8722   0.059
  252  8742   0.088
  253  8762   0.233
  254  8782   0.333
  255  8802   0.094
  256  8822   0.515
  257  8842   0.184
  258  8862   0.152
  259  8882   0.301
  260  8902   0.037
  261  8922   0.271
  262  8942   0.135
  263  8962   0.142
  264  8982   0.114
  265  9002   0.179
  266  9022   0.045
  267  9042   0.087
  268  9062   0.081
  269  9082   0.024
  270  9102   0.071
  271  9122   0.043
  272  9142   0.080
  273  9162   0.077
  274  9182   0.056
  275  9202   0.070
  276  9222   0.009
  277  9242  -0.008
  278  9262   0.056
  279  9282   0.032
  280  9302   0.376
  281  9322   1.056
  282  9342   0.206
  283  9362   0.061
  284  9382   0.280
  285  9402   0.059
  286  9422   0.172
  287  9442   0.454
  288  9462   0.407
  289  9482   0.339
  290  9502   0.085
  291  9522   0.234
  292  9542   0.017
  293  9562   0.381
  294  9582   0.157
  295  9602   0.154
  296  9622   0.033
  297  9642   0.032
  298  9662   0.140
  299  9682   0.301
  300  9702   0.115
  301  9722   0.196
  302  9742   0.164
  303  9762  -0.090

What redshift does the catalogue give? 1.499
